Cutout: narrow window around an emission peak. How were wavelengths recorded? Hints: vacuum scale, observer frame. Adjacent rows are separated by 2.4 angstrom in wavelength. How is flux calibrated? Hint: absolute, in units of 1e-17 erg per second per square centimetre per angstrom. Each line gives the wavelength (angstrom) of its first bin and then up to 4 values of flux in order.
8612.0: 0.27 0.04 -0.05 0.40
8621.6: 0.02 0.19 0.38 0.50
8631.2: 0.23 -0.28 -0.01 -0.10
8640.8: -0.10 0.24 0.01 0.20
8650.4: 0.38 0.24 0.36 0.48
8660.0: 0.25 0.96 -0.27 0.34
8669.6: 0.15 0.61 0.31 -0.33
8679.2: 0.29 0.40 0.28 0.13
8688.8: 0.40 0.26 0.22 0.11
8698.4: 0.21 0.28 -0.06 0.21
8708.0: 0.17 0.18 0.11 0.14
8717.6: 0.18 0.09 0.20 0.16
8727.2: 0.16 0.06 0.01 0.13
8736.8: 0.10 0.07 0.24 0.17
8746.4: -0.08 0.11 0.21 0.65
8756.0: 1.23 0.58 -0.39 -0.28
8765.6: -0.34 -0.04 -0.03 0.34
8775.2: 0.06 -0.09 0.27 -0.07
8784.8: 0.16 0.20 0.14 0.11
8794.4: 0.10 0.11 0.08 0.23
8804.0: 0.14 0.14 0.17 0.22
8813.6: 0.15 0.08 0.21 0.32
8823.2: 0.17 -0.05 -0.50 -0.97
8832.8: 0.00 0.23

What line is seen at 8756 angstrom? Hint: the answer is H-beta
